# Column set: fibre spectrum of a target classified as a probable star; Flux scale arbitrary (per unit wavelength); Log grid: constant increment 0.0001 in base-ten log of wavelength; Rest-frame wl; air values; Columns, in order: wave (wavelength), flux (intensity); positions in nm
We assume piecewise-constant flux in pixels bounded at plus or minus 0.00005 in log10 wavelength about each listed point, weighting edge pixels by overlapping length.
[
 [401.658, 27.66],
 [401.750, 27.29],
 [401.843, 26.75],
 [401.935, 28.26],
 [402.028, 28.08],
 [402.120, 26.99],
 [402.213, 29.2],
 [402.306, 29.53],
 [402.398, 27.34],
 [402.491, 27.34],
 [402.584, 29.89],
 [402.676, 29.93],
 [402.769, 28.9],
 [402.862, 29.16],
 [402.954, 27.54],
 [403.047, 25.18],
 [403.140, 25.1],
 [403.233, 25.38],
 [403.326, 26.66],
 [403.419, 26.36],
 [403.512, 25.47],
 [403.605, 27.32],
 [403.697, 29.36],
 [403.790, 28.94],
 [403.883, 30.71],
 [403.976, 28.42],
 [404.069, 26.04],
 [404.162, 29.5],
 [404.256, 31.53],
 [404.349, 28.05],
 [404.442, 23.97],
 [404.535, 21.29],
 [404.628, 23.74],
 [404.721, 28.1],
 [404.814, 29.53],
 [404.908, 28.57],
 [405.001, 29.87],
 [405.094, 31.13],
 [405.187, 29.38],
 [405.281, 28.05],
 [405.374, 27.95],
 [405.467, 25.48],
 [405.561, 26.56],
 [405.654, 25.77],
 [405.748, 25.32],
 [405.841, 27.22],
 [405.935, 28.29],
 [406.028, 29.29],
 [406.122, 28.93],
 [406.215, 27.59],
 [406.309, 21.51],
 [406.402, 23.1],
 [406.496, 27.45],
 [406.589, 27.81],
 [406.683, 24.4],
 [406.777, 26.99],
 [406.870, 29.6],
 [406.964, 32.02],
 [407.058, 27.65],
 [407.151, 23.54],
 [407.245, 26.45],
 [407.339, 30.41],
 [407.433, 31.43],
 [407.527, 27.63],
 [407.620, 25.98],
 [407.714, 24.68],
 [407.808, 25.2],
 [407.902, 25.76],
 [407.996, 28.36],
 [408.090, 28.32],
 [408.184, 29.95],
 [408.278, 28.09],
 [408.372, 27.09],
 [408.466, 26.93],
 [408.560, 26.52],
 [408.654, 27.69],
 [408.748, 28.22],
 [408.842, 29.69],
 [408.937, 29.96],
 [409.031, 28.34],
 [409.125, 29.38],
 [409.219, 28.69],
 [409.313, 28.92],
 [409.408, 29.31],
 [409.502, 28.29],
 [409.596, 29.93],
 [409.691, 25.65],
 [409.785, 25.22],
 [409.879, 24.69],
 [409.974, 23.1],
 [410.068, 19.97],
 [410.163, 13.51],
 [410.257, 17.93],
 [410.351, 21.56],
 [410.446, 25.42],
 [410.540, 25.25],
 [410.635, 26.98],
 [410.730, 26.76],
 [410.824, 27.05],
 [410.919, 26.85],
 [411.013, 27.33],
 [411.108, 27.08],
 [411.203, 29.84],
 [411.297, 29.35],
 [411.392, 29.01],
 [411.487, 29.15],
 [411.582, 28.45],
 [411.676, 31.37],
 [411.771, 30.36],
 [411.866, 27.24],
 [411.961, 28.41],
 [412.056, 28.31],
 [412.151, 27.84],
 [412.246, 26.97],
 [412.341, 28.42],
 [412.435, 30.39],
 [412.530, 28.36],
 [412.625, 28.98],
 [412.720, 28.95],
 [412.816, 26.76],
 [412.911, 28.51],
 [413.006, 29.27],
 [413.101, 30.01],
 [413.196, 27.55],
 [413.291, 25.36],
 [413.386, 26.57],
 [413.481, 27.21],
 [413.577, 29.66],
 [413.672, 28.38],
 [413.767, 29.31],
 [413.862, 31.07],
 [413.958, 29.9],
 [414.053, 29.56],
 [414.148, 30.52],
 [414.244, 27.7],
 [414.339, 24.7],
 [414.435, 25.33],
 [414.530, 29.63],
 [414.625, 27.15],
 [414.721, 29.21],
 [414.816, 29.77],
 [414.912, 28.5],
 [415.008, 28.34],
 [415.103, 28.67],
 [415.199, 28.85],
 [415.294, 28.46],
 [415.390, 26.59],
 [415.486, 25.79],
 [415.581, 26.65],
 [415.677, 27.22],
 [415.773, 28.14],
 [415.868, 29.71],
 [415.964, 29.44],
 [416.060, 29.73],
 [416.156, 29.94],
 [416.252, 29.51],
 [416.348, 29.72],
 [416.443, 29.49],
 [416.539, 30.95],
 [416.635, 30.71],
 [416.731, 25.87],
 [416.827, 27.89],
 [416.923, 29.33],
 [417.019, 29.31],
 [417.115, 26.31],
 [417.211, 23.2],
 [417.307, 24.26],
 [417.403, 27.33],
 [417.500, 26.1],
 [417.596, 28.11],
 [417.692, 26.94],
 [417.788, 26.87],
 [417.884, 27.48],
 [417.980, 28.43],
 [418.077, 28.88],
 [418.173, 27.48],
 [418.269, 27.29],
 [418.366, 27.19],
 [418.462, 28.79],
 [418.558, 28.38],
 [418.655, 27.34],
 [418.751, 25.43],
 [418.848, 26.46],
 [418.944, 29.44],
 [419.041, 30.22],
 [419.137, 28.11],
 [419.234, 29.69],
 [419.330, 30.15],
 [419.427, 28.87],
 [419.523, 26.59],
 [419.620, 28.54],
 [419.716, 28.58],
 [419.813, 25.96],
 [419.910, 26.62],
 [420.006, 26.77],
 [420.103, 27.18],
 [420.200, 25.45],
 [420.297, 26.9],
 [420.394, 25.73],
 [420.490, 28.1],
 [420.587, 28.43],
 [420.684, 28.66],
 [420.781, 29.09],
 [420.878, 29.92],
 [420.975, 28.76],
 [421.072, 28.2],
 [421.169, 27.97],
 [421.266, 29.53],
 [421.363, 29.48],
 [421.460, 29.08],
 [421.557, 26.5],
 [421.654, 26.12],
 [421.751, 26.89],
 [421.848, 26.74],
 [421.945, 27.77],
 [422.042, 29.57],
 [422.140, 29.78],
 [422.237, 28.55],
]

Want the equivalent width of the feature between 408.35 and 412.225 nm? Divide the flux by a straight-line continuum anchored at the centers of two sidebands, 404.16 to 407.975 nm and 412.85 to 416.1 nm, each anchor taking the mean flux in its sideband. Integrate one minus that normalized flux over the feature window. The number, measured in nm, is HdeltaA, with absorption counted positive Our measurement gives 0.12 nm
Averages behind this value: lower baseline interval 27.2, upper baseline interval 28.3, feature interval 26.9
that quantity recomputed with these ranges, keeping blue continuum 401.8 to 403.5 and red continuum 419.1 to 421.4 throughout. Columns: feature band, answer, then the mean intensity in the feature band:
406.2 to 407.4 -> 0.04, 26.8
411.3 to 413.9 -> -0.07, 28.6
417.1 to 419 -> 0.06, 27.1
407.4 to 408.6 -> 0.02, 27.3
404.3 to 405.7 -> 0.02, 27.2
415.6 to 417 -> -0.06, 29.1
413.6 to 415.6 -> -0.03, 28.3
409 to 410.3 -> 0.12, 25.2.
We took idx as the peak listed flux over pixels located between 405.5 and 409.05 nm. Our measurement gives 32.02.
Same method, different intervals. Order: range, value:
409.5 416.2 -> 31.37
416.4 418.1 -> 30.95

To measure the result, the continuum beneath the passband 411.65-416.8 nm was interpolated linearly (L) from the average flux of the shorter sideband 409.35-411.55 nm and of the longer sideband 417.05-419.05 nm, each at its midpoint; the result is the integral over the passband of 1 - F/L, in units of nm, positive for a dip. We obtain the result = -0.41 nm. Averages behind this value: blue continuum 25.6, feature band 28.5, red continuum 27.2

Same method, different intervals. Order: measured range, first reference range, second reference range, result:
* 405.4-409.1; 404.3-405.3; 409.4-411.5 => -0.105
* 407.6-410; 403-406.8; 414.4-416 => -0.003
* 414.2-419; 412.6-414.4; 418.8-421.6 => 0.063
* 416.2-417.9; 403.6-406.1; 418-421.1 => 0.008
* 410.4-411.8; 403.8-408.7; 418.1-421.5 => -0.018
